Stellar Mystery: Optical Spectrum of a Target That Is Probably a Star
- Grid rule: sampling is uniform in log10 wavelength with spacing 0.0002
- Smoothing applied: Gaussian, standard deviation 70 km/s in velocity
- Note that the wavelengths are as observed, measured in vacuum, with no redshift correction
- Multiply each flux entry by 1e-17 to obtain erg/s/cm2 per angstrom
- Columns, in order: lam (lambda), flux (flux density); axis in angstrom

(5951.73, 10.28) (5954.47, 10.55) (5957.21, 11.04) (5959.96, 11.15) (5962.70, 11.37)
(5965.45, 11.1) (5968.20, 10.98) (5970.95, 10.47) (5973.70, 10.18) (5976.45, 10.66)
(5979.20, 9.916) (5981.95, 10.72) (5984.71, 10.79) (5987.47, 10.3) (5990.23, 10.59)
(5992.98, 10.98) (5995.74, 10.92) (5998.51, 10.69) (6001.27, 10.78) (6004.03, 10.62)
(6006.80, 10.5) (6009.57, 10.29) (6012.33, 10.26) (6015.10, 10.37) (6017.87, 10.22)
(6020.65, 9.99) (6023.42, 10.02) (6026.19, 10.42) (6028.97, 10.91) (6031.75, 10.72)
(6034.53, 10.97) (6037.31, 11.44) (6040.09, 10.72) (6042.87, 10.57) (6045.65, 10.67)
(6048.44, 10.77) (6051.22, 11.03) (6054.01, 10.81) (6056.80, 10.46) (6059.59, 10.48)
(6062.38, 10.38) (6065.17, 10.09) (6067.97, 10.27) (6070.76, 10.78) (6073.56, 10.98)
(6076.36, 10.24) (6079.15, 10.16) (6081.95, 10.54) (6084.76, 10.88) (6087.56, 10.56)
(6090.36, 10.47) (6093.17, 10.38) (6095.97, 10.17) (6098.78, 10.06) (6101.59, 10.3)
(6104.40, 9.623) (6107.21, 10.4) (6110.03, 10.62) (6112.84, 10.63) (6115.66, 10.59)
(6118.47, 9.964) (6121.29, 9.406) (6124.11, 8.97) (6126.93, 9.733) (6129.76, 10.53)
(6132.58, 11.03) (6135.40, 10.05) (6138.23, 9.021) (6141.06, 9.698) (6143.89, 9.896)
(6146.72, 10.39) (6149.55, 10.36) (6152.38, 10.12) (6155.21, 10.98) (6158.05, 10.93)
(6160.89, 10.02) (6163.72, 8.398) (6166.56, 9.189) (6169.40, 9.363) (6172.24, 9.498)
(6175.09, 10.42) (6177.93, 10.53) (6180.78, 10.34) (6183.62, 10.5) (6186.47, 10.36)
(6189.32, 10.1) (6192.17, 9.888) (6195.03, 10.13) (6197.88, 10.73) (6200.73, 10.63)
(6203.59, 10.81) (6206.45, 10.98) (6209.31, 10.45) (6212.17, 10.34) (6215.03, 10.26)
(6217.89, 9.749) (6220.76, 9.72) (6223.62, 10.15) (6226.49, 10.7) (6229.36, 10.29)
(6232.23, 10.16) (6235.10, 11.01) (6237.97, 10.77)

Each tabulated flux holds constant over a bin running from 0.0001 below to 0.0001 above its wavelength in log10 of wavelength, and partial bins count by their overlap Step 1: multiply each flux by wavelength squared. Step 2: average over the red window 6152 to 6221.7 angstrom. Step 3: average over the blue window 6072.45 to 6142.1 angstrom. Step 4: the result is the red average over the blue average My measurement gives 1.0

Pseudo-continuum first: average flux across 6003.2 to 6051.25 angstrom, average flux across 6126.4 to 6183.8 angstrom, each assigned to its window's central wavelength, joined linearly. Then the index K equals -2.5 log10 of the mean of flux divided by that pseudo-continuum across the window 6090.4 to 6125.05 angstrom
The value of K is 0.01 mag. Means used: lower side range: 10.6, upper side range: 10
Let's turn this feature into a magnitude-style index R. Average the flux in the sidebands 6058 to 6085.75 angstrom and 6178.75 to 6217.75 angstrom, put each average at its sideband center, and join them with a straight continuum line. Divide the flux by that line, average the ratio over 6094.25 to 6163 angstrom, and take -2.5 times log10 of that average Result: 0.03 mag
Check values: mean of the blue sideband 10.5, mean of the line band 10.1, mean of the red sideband 10.4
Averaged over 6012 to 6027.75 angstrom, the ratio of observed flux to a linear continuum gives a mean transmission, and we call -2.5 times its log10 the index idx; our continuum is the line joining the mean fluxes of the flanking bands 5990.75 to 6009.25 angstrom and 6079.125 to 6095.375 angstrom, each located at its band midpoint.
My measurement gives 0.05 mag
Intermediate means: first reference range 10.7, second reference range 10.5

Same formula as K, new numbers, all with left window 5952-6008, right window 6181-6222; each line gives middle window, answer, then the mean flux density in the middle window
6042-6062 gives -0.01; 10.7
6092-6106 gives 0.04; 10.1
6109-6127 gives 0.05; 10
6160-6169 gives 0.14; 9.18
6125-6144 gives 0.05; 9.97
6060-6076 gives 0.01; 10.5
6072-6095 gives 0.00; 10.5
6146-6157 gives -0.01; 10.5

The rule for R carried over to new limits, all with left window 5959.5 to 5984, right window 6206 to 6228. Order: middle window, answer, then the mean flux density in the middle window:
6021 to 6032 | 0.02 mag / 10.4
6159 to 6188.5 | 0.05 mag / 9.89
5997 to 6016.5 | 0.02 mag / 10.5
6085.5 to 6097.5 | 0.01 mag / 10.4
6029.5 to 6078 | -0.01 mag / 10.7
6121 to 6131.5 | 0.08 mag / 9.73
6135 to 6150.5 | 0.06 mag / 9.88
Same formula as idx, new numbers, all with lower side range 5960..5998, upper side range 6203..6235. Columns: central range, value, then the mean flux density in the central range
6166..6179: 0.064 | 9.82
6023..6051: -0.014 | 10.8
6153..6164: 0.018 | 10.3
